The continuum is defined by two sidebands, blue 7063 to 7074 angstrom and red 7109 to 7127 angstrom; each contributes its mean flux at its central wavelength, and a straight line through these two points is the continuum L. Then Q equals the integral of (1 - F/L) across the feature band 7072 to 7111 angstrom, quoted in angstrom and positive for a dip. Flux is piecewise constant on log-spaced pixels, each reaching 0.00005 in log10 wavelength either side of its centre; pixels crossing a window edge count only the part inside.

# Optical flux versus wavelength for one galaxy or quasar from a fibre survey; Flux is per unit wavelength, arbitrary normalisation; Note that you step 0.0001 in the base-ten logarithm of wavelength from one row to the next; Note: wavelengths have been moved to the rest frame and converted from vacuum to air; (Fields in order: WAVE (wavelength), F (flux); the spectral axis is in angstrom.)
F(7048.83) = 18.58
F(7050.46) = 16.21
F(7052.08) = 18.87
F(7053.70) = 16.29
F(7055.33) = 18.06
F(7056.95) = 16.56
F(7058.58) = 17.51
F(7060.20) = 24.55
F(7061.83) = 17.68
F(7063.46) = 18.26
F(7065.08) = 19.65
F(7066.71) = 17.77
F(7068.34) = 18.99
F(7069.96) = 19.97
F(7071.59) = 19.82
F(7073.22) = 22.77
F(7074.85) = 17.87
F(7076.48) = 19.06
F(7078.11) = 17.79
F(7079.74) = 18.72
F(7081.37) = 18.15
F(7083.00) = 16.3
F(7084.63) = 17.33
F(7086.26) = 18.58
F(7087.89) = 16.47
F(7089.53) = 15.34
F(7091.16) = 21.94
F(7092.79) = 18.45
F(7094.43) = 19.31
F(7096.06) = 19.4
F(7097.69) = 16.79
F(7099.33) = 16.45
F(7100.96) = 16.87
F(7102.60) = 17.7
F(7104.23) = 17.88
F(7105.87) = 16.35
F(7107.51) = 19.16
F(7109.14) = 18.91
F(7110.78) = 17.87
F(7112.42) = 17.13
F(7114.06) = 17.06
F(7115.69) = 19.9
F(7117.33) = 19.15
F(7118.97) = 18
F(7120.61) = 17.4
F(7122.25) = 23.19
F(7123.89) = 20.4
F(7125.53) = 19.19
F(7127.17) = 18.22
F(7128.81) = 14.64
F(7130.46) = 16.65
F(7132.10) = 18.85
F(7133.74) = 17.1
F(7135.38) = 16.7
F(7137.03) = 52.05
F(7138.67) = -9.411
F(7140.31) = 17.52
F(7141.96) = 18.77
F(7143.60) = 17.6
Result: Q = 2.30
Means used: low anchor 19.6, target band 18.2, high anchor 18.9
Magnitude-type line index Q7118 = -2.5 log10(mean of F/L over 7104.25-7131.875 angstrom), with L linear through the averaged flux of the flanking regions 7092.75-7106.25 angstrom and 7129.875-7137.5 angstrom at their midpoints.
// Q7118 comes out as 0.13 mag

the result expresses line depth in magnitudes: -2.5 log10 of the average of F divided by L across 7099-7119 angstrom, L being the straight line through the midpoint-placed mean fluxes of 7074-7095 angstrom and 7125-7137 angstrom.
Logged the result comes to 0.06 mag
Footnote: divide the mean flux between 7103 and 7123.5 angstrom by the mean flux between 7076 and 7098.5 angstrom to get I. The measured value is 1.0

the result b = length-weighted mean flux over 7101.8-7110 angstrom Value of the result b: 18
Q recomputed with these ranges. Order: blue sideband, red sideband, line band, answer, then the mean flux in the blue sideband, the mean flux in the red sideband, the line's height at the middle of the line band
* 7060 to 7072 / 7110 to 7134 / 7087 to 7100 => 0.6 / 19.3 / 18.3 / 18.8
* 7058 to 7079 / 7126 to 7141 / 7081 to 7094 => 0.8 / 19.4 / 18.1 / 19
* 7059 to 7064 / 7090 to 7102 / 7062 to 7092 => 1.1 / 20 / 18.4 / 19.3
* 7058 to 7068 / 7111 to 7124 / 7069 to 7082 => -0.1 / 19.3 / 18.9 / 19.2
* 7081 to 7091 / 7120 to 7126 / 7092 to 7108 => 0.5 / 17.3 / 20.2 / 18.4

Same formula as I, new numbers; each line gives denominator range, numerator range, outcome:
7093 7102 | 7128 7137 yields 1.12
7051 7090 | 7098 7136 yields 0.98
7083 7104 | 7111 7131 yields 1.03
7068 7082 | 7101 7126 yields 0.96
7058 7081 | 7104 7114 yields 0.92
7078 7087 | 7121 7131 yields 1.05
